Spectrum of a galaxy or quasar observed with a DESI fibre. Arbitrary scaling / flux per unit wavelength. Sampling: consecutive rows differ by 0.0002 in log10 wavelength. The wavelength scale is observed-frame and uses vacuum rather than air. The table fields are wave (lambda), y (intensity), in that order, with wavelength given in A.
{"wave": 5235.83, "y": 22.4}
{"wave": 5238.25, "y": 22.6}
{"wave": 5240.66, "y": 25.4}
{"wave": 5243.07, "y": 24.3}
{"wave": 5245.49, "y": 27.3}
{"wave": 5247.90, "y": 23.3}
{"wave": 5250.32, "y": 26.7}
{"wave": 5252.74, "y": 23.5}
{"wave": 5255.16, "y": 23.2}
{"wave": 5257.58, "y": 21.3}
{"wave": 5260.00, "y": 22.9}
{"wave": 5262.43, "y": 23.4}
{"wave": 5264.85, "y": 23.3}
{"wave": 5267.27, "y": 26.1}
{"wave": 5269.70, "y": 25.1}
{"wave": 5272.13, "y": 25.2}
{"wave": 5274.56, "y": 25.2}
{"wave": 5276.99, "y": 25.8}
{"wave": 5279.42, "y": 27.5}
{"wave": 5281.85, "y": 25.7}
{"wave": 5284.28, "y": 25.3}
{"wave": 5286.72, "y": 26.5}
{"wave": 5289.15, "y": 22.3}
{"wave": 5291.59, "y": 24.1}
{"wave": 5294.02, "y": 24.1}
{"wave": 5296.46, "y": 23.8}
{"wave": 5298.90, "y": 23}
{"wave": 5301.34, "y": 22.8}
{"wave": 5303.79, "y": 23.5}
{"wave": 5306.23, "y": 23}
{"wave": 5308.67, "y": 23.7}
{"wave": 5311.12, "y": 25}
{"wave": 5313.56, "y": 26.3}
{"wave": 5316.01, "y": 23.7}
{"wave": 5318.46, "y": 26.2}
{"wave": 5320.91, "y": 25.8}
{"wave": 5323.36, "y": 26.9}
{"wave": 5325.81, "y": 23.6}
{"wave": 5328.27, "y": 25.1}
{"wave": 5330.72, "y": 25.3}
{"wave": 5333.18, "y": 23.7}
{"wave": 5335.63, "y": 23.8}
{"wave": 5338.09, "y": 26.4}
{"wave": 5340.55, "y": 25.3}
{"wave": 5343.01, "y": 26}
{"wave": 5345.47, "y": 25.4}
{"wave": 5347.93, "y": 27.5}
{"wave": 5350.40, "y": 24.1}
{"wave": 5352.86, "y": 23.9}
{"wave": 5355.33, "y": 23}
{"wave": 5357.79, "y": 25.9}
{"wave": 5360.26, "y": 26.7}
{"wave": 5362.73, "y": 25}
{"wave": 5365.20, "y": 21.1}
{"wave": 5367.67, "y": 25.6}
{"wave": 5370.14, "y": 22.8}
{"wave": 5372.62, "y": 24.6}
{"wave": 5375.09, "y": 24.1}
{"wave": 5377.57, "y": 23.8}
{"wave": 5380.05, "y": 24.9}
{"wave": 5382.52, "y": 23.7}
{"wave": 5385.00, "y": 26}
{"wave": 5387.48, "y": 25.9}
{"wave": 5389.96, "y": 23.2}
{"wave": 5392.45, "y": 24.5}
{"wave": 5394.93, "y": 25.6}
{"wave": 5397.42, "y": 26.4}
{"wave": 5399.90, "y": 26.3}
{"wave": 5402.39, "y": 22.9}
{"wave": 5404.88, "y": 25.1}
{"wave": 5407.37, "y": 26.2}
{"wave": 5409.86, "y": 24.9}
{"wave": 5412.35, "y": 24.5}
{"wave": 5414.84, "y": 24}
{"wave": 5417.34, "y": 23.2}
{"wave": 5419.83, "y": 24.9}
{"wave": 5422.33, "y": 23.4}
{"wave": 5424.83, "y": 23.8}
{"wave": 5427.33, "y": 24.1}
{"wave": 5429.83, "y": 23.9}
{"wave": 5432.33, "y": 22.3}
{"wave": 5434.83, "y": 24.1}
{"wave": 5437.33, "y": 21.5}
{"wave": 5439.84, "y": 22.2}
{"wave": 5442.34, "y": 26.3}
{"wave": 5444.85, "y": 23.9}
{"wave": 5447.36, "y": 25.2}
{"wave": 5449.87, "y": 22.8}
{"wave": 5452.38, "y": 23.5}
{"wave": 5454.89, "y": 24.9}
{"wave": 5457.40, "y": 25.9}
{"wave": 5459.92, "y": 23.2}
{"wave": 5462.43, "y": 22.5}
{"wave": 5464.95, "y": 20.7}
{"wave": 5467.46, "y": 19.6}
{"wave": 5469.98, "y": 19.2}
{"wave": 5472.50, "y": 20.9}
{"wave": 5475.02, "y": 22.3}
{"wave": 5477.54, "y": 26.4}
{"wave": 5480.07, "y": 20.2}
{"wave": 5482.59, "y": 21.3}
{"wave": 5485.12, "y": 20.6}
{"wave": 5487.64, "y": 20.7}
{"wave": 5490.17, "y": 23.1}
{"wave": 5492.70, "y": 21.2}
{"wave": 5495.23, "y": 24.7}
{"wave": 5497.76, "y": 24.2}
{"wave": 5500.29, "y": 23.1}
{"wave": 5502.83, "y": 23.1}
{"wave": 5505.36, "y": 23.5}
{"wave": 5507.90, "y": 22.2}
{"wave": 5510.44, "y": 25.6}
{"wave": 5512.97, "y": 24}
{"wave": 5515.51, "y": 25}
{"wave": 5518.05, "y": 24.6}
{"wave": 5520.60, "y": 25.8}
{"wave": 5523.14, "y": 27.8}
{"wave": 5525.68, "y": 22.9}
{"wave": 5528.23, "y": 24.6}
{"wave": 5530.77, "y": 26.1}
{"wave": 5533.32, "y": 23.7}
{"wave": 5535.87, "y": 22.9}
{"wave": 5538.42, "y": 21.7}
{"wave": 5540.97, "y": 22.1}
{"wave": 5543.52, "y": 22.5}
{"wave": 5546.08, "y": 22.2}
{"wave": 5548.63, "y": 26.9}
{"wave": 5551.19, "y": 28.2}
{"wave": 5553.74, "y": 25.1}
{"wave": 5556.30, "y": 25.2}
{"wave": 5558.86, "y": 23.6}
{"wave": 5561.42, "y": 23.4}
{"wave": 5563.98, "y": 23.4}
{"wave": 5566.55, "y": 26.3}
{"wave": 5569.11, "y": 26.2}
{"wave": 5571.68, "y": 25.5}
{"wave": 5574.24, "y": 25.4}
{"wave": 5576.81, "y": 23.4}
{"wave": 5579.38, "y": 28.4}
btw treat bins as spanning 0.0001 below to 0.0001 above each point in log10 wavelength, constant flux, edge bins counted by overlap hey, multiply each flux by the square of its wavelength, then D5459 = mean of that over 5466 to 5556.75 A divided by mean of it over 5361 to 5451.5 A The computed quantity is 1.0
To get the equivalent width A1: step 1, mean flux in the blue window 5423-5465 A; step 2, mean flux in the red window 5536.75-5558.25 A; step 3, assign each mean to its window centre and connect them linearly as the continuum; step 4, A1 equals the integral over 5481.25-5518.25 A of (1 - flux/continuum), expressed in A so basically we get 1.3 A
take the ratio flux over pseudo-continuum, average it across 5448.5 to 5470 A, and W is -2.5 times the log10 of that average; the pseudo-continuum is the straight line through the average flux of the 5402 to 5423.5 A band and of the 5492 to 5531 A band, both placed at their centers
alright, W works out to 0.08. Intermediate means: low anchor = 24.4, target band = 22.7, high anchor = 24.3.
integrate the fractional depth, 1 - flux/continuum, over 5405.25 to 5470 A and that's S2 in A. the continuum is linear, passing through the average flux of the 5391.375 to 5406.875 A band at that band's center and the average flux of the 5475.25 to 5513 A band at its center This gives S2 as 1.8 A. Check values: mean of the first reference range 25.2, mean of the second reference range 22.9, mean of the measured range 23.6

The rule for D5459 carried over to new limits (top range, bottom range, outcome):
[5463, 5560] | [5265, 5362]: 1.01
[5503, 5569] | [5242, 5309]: 1.10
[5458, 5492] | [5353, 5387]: 0.92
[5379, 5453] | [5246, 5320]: 1.05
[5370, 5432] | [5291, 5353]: 1.02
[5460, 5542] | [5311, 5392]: 0.98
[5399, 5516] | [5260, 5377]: 0.99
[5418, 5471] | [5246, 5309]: 1.02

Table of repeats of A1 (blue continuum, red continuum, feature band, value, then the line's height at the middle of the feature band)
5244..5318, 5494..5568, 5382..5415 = -0.85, 24.4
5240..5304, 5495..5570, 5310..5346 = -1.16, 24.4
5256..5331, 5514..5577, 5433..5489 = 4.45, 24.6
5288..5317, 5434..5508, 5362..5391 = -1.10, 23.3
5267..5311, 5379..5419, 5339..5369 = -0.29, 24.7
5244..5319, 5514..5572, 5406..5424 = 0.06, 24.5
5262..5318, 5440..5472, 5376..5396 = -0.83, 23.7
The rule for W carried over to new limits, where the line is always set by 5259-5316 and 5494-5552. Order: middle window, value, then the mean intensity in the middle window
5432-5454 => 0.03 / 23.6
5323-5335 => -0.01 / 24.7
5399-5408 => -0.03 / 25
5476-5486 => 0.10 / 22.2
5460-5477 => 0.14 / 21.3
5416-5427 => 0.02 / 23.8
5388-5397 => -0.02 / 24.7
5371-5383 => 0.01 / 24.2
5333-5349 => -0.05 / 25.5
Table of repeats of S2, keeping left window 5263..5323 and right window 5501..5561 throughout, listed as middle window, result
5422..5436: 0.5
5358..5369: 0.0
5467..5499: 3.2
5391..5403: -0.3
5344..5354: -0.3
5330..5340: -0.1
